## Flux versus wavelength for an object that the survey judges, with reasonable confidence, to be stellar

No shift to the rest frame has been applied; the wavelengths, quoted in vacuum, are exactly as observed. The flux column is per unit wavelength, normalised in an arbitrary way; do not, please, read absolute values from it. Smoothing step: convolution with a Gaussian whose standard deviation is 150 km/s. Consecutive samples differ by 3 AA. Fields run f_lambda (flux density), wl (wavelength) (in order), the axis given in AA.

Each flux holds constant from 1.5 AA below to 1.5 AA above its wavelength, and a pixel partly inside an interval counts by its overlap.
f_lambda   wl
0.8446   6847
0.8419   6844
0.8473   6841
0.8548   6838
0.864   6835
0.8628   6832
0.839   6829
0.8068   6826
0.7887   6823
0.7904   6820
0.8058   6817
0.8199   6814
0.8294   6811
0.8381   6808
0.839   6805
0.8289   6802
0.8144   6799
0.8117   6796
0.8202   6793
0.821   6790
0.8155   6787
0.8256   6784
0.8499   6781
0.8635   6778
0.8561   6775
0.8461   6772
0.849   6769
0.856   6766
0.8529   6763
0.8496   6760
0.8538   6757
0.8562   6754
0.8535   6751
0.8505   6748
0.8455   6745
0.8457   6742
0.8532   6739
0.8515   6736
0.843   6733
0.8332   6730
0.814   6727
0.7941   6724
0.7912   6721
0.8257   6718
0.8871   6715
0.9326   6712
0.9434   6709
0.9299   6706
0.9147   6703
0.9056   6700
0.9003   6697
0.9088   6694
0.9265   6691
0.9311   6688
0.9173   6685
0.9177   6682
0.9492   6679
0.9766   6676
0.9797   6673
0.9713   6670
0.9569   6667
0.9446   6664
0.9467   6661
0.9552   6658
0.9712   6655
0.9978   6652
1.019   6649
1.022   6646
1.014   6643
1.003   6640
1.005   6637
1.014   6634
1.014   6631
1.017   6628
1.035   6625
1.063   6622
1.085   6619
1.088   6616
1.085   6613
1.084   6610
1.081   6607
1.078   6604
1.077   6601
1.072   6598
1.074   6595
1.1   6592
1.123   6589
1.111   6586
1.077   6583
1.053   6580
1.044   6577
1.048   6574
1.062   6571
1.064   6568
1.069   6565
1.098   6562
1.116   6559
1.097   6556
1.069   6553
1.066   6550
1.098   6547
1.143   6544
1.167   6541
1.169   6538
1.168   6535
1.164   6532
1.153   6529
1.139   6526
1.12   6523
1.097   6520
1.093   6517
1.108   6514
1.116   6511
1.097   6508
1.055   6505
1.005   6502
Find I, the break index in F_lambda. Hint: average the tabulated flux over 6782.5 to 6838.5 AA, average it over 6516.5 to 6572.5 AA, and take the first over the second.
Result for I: 0.74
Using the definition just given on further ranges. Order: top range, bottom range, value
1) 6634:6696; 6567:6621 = 0.90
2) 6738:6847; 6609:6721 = 0.86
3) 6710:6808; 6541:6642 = 0.79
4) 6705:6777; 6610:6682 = 0.85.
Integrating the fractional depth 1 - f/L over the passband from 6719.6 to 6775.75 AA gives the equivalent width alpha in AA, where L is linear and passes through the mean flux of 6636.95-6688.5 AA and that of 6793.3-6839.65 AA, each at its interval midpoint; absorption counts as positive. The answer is 3.1 AA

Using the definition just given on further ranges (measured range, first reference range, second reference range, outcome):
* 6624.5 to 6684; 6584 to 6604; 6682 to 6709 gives 0.3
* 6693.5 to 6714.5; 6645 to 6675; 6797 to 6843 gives 0.4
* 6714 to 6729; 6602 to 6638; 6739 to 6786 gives 1.5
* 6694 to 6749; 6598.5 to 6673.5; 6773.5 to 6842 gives 3.6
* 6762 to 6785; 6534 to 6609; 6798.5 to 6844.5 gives 0.8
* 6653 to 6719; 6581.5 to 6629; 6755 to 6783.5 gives 2.3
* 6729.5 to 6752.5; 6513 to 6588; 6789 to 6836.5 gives 1.3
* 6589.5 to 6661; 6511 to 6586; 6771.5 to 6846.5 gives -1.2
